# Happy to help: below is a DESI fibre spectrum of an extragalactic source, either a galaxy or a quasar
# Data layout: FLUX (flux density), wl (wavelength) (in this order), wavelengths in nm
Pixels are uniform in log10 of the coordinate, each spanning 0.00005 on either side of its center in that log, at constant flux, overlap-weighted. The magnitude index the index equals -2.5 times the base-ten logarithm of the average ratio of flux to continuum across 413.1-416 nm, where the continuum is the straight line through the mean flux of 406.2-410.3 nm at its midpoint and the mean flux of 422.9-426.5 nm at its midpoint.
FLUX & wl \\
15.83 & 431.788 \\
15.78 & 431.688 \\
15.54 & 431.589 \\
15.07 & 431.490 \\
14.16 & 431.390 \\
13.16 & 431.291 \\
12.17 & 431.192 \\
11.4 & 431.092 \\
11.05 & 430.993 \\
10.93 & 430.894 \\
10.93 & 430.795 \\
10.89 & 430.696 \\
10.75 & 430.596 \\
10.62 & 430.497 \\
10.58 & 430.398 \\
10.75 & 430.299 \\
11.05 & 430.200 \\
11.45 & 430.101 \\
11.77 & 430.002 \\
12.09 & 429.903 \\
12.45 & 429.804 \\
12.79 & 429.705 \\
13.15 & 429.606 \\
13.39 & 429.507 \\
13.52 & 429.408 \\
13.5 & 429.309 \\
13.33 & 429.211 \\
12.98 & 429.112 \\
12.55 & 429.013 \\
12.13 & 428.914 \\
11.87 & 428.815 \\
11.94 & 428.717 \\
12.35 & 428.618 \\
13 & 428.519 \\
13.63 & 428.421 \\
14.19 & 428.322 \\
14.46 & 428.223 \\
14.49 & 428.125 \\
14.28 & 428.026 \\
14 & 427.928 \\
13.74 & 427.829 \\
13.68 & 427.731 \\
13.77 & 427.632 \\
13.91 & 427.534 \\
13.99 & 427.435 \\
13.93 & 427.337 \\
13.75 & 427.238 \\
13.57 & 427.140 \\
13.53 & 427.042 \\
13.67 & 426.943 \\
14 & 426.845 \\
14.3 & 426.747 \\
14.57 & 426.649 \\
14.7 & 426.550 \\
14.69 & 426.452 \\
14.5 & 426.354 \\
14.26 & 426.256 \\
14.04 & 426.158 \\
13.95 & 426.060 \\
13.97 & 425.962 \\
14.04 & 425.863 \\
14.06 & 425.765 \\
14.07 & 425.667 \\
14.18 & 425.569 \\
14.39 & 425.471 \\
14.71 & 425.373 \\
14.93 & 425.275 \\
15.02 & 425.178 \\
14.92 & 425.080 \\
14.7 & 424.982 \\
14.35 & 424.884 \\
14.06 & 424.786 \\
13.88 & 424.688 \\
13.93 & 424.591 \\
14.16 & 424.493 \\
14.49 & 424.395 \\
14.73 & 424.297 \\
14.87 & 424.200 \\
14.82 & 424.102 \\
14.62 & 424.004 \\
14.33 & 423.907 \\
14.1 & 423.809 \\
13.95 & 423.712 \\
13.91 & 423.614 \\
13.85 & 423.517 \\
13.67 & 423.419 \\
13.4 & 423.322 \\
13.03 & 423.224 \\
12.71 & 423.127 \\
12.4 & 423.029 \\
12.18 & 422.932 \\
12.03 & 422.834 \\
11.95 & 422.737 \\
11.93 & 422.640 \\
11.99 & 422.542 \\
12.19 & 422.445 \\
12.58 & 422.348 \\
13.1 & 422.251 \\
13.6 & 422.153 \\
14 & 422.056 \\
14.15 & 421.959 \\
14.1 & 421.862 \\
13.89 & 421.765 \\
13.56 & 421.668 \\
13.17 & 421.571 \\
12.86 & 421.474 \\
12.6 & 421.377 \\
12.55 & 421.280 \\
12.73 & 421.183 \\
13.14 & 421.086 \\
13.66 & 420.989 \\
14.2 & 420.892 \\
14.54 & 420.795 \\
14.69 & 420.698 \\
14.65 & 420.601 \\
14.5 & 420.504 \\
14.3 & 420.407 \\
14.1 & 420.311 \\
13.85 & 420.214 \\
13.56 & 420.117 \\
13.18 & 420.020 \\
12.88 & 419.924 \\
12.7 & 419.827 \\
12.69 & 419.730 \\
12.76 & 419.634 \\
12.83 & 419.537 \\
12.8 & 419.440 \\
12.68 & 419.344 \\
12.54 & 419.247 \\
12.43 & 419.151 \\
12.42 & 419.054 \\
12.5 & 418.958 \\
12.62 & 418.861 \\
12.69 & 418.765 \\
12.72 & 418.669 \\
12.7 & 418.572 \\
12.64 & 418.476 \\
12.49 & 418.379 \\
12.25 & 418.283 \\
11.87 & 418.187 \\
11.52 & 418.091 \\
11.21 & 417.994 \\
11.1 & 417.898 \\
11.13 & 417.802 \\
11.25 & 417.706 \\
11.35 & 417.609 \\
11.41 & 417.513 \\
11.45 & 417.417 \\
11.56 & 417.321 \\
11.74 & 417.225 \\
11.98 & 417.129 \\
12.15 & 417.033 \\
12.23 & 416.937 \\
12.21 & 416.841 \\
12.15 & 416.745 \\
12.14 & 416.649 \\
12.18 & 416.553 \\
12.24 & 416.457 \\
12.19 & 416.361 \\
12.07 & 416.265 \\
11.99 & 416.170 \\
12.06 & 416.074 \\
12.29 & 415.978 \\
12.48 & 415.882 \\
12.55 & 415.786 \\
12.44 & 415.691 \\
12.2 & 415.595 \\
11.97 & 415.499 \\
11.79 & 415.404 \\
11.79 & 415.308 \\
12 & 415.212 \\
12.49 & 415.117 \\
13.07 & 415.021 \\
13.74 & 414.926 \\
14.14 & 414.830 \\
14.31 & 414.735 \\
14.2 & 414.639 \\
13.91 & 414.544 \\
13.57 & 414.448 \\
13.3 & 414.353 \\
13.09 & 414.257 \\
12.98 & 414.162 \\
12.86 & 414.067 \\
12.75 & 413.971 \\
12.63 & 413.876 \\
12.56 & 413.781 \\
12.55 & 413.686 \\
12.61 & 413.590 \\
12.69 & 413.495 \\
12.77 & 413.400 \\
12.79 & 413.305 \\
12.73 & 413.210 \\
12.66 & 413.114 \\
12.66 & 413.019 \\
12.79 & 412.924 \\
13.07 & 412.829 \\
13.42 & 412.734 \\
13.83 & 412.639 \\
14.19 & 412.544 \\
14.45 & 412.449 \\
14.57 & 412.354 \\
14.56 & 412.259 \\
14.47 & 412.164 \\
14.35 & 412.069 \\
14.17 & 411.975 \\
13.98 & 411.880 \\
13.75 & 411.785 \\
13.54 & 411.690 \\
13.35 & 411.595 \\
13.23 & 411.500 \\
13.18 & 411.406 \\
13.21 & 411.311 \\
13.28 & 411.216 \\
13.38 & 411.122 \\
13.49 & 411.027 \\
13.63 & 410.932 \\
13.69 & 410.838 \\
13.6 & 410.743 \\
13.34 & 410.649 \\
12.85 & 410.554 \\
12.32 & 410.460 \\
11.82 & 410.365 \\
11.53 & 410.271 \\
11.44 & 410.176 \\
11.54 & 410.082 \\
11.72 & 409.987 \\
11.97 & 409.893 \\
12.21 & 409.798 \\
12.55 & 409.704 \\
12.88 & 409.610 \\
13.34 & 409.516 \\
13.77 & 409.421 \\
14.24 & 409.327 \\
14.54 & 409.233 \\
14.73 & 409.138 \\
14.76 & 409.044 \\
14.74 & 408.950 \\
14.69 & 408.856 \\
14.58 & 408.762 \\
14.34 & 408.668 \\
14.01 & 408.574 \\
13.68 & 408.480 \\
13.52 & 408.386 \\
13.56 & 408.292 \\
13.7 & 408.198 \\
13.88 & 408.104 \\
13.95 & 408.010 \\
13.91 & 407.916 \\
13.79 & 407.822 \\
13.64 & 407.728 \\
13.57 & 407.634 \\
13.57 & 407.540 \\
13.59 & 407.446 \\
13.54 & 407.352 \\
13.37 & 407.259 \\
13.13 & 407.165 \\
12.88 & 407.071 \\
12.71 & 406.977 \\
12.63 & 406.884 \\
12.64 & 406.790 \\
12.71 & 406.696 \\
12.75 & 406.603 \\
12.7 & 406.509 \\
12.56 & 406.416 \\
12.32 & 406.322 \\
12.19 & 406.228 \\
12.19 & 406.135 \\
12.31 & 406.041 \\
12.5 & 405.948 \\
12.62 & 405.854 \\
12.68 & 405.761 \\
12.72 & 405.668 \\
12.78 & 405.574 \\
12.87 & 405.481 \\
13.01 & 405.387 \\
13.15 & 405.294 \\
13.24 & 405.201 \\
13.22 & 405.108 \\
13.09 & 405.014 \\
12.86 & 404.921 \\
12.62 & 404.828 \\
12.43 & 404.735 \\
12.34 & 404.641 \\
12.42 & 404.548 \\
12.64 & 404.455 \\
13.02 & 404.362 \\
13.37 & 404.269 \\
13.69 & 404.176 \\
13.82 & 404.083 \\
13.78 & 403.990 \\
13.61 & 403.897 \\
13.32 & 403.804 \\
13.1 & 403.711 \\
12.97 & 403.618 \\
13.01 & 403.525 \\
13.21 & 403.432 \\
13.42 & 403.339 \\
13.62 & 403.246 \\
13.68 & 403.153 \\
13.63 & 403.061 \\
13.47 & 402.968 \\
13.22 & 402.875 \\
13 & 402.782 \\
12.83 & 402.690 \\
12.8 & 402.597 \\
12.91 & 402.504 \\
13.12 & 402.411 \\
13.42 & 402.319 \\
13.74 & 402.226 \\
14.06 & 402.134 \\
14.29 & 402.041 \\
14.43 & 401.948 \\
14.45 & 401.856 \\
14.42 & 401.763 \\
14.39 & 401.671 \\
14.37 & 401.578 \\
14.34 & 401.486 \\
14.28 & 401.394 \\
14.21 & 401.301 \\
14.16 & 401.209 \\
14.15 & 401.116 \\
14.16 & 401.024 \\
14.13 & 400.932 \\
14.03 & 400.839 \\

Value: 0.06 mag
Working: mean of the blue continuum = 13.3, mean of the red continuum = 14.1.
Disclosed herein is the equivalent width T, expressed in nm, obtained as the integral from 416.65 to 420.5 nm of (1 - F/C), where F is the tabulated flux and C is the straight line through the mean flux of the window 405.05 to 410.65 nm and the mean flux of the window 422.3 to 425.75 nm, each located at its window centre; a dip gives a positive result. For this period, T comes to 0.33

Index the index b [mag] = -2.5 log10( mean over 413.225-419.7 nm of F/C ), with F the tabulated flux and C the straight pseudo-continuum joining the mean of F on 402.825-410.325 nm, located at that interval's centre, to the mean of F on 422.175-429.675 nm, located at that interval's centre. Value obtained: 0.08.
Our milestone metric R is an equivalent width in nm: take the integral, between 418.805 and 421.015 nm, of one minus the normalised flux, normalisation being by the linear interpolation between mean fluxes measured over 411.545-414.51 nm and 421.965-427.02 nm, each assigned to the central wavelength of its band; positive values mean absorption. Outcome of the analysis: 0.049 nm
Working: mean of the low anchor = 13.3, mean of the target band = 13.3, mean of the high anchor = 13.9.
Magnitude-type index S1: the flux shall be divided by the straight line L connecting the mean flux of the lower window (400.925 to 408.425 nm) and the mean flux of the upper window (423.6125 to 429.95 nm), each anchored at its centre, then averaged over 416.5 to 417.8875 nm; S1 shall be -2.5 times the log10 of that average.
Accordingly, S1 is 0.16 mag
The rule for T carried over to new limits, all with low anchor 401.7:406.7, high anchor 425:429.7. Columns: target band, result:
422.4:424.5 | 0.044 nm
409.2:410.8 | 0.075 nm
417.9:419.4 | 0.137 nm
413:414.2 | 0.062 nm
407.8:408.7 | -0.039 nm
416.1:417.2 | 0.111 nm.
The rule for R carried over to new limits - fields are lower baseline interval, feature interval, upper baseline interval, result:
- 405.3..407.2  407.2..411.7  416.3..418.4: -0.36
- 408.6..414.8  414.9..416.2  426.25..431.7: 0.09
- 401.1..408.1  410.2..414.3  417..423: -0.07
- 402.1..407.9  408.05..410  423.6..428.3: -0.06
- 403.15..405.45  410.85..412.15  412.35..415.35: -0.05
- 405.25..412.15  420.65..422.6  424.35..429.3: 0.05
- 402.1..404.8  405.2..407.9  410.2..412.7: 0.08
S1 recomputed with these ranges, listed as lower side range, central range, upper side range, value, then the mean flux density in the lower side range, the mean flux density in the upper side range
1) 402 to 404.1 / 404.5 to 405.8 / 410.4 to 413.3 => 0.049 mag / 13.4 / 13.5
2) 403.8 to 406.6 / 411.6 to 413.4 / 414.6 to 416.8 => -0.083 mag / 12.9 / 12.5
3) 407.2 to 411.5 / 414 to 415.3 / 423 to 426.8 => 0.030 mag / 13.4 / 14.2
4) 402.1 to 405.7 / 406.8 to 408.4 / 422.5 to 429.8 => -0.015 mag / 13.2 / 13.7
